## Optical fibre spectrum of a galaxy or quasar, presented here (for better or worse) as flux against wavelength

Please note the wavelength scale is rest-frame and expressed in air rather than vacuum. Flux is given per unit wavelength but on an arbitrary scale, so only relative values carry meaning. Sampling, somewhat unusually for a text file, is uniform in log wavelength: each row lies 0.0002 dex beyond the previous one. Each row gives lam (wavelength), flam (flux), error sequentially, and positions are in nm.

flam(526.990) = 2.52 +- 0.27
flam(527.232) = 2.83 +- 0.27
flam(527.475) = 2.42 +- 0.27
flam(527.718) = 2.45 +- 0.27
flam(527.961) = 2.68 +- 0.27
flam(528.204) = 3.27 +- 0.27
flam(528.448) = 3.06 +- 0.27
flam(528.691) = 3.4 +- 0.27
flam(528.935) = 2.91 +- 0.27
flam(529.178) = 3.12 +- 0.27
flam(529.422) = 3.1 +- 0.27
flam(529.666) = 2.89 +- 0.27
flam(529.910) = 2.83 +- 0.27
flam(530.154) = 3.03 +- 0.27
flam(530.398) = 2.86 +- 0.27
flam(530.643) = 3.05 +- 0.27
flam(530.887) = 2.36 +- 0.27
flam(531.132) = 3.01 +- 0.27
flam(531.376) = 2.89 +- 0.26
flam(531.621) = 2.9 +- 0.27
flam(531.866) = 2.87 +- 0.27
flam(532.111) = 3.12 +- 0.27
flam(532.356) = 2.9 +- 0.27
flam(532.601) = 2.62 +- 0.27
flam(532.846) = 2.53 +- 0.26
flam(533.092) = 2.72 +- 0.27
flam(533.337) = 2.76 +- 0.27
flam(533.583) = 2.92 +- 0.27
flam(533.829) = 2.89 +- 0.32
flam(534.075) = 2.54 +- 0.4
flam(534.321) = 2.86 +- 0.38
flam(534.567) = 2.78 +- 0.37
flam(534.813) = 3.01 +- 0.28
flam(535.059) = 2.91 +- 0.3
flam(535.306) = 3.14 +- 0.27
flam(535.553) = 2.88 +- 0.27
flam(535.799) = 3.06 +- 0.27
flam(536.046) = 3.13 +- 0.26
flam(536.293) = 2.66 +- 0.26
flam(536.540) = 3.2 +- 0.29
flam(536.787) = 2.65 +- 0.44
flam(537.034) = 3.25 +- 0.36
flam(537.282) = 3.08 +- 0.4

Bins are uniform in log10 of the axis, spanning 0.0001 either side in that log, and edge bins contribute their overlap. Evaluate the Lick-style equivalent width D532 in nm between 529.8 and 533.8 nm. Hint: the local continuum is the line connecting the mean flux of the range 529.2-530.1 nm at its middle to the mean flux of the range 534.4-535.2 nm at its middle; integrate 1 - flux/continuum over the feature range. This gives 0.14 nm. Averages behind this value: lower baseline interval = 2.97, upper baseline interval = 2.9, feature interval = 2.84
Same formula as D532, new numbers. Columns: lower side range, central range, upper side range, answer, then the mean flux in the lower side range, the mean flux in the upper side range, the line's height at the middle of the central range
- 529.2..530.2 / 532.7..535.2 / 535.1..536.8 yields 0.15 nm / 2.97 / 2.98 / 2.98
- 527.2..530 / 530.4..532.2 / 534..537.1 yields 0.03 nm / 2.92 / 2.93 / 2.92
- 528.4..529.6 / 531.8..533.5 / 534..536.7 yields 0.12 nm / 3.11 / 2.93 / 3.01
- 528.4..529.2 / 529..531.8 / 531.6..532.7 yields 0.10 nm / 3.13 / 2.89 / 3.01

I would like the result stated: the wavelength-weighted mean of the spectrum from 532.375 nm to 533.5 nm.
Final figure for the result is 2.69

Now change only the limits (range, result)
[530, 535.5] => 2.85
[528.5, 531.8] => 2.95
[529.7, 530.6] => 2.92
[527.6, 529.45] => 2.99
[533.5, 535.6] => 2.88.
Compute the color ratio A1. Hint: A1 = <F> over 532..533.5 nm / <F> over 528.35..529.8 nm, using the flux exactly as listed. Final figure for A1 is 0.90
